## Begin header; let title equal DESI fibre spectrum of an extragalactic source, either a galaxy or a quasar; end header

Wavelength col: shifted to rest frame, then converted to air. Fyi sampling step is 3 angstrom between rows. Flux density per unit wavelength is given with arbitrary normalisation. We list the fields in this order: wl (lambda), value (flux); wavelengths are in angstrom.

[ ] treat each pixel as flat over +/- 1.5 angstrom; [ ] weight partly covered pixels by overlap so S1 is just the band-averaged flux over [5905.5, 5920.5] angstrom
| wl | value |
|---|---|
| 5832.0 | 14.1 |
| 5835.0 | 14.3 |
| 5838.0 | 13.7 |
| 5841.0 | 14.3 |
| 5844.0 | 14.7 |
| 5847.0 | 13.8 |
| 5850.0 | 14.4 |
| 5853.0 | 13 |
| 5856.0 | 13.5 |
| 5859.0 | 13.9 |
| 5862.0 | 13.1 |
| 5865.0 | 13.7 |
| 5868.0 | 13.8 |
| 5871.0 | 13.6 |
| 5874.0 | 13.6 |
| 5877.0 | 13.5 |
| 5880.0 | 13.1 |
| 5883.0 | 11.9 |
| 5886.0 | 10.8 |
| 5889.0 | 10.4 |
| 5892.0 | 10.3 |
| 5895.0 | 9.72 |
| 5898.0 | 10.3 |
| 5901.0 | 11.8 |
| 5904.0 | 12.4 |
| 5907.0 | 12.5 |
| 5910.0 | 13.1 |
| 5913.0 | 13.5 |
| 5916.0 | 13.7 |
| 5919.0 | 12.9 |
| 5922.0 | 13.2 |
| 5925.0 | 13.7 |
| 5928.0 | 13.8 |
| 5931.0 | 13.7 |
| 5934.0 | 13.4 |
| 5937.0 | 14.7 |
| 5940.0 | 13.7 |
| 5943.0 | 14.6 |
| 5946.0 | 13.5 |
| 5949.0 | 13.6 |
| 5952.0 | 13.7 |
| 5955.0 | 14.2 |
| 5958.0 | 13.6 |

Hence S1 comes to 13.1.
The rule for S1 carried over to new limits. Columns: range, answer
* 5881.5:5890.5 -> 11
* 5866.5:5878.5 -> 13.6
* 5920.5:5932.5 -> 13.6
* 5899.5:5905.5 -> 12.1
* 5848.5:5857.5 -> 13.6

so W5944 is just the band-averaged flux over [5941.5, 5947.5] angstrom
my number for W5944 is 14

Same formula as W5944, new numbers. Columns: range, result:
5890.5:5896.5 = 10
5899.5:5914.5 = 12.7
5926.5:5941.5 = 13.9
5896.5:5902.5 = 11.1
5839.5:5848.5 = 14.3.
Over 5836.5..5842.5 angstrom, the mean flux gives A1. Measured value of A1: 14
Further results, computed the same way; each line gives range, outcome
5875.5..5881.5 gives 13.3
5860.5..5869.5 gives 13.5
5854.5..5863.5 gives 13.5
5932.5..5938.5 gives 14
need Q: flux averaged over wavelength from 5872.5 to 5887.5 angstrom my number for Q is 12.6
